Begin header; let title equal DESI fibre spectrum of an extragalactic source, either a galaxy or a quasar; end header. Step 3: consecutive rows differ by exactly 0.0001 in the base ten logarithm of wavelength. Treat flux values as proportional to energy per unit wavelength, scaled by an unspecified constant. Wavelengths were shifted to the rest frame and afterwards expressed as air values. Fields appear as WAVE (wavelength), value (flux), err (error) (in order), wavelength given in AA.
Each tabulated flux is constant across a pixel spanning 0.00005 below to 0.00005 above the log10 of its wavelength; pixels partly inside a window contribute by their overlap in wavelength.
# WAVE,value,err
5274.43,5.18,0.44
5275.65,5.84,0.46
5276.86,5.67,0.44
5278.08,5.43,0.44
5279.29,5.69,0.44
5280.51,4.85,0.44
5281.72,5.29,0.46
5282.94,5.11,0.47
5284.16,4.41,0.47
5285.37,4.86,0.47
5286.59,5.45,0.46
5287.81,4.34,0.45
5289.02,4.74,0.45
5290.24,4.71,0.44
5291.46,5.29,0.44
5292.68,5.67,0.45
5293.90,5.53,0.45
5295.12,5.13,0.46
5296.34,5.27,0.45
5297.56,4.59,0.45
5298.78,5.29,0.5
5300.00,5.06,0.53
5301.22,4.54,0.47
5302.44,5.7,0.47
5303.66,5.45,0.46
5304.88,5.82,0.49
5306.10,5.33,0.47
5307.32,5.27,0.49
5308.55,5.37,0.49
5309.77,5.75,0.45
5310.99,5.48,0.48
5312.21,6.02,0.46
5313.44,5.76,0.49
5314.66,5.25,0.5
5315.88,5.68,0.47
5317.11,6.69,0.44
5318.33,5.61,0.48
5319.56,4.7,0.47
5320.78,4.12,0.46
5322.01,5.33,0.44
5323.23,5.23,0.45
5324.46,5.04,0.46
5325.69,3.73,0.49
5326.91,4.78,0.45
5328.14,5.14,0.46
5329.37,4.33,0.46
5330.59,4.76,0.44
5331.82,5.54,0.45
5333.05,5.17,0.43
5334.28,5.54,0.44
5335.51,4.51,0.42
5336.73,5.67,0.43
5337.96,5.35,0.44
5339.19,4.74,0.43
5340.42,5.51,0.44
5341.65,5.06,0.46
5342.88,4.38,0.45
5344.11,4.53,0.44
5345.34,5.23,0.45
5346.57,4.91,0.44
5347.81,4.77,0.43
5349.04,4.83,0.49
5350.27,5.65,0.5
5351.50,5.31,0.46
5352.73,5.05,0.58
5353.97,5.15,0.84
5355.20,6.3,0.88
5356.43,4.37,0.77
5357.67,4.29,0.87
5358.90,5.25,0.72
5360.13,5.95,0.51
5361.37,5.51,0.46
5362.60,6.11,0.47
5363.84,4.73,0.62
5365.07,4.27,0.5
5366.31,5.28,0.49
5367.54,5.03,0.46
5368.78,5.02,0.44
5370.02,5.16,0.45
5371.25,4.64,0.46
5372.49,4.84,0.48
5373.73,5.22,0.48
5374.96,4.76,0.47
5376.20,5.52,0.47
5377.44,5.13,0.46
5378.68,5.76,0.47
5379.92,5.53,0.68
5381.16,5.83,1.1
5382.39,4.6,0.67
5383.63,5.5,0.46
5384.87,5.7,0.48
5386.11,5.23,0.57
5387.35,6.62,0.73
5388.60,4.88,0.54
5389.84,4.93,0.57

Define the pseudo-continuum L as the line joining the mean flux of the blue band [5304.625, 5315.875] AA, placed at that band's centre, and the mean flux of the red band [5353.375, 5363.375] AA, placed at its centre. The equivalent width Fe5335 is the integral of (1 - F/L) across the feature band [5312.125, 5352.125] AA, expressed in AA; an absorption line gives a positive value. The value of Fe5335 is 2.7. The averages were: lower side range 5.56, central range 5.1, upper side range 5.36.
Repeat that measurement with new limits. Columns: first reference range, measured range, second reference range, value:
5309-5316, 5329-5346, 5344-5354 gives 0.7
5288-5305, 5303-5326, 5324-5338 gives -1.5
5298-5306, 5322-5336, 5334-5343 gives 0.7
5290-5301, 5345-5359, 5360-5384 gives 0.3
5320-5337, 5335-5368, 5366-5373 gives -1.0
